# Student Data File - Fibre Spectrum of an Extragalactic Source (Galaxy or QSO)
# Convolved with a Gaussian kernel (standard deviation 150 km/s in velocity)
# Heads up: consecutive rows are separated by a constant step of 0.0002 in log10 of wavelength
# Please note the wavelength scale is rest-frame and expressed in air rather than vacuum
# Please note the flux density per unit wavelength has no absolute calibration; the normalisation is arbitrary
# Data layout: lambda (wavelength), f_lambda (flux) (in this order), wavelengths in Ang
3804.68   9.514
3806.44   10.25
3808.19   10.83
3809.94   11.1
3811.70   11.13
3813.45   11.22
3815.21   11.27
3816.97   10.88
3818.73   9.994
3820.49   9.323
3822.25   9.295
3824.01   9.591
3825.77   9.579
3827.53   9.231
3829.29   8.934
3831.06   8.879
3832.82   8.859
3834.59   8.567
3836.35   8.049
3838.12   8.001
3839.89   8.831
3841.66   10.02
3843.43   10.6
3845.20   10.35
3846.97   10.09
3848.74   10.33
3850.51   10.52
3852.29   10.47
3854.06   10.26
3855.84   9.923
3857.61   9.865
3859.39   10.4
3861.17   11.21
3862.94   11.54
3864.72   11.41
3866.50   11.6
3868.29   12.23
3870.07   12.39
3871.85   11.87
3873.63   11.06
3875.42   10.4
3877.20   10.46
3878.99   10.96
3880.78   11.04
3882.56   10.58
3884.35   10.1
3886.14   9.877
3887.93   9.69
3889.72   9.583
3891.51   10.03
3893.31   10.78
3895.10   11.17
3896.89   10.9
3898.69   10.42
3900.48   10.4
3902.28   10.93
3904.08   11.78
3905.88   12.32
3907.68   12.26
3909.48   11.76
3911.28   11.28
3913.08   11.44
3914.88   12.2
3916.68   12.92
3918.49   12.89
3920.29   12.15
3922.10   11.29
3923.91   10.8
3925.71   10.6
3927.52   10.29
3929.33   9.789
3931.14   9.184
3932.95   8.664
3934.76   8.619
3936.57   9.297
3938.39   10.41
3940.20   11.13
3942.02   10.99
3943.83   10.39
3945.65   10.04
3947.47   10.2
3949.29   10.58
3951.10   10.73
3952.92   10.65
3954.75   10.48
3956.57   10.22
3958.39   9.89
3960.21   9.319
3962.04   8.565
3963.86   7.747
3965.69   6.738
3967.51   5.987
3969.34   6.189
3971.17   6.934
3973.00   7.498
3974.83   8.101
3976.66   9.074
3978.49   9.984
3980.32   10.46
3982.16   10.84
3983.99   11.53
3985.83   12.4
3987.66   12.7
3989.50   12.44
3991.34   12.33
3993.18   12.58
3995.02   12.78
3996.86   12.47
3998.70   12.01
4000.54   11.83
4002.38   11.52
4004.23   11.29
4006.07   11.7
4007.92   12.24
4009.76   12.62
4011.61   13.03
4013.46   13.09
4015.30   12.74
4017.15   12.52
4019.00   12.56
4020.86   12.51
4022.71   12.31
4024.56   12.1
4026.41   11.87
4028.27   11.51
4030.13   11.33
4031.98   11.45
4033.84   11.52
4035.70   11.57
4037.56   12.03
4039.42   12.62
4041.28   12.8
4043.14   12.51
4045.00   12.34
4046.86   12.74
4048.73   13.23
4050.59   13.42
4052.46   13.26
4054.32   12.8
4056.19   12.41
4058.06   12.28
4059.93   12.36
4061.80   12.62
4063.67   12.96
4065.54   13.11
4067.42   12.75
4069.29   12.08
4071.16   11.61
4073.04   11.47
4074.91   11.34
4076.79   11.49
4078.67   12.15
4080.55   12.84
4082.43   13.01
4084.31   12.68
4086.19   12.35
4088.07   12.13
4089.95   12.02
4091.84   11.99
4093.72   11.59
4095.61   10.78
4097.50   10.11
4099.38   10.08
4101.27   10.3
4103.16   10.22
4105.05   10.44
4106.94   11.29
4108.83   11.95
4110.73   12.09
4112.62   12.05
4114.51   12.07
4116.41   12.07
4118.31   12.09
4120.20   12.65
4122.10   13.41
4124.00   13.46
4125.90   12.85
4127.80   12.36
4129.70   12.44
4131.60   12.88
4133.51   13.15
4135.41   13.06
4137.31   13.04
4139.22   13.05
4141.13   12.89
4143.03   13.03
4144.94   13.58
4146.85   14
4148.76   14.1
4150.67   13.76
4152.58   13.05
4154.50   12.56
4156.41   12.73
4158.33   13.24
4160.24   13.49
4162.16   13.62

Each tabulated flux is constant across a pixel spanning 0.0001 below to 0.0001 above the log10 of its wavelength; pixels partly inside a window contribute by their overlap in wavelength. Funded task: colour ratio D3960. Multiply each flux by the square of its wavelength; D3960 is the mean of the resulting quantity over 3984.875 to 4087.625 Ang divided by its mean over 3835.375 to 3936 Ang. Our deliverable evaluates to 1.2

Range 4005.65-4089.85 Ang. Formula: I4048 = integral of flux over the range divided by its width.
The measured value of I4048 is 12.4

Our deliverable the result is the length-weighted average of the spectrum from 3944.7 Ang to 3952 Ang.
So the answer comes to 10.4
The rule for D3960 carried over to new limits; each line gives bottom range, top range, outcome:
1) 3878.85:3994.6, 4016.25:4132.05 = 1.25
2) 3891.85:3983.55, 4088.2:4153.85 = 1.33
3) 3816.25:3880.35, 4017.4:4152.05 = 1.36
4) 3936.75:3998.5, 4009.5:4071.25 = 1.28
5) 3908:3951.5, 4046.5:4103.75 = 1.21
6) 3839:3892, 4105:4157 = 1.38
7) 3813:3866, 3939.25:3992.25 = 1.05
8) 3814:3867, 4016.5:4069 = 1.38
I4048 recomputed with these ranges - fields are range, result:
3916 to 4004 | 10.3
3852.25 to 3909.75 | 10.9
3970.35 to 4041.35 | 11.6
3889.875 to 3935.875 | 11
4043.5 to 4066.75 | 12.8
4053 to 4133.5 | 12.1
